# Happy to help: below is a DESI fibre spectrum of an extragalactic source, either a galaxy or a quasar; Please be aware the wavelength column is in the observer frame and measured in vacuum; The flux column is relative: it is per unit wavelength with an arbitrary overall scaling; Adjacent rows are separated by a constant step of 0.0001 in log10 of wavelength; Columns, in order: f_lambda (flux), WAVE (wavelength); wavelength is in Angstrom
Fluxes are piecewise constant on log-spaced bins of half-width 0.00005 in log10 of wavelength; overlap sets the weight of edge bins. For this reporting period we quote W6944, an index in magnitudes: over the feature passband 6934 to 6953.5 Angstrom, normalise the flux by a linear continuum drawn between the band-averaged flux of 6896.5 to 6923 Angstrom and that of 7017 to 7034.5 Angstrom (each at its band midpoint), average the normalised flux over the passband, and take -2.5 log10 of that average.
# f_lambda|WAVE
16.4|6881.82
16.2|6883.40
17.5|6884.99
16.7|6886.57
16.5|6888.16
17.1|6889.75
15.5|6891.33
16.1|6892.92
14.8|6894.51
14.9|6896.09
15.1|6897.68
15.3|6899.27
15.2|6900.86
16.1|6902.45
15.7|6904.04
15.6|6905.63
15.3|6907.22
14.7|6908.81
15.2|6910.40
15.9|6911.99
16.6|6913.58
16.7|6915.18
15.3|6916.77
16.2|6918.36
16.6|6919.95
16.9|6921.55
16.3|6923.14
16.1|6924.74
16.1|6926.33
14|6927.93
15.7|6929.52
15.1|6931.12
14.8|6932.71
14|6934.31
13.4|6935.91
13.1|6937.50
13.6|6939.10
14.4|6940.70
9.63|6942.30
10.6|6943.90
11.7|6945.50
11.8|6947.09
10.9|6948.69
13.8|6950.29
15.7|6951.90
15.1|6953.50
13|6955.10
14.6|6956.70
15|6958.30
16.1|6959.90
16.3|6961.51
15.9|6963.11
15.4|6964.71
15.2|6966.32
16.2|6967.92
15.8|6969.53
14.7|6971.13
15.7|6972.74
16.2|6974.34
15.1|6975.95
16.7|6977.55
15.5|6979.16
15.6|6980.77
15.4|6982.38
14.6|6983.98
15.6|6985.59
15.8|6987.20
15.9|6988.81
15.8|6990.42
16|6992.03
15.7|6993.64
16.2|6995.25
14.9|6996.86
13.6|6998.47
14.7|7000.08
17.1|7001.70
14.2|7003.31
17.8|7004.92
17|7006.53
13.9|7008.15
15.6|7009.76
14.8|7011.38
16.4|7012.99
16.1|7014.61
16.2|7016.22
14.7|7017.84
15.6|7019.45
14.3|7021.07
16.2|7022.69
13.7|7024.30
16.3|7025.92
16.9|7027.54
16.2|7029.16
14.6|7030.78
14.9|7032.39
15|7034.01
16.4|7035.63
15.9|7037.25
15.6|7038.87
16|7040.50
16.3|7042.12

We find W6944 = 0.22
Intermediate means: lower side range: 15.8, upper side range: 15.3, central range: 12.8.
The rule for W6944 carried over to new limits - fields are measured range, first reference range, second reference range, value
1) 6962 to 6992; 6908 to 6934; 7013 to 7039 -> 0.000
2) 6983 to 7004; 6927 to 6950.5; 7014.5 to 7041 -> -0.058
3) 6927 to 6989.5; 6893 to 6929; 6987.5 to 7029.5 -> 0.078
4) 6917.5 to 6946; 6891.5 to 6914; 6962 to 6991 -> 0.083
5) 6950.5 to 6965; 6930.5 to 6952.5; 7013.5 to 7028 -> -0.125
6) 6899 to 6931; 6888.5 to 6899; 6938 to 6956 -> -0.094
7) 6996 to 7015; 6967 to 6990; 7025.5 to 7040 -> 0.013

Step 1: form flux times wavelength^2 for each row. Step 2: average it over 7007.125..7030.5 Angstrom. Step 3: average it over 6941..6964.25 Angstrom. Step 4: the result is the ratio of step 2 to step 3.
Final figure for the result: 1.2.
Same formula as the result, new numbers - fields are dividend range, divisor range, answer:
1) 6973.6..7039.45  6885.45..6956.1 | 1.08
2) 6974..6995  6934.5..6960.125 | 1.20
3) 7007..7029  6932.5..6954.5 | 1.22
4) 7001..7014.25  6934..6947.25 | 1.30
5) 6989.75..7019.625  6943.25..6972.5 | 1.10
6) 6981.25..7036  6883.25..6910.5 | 1.02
